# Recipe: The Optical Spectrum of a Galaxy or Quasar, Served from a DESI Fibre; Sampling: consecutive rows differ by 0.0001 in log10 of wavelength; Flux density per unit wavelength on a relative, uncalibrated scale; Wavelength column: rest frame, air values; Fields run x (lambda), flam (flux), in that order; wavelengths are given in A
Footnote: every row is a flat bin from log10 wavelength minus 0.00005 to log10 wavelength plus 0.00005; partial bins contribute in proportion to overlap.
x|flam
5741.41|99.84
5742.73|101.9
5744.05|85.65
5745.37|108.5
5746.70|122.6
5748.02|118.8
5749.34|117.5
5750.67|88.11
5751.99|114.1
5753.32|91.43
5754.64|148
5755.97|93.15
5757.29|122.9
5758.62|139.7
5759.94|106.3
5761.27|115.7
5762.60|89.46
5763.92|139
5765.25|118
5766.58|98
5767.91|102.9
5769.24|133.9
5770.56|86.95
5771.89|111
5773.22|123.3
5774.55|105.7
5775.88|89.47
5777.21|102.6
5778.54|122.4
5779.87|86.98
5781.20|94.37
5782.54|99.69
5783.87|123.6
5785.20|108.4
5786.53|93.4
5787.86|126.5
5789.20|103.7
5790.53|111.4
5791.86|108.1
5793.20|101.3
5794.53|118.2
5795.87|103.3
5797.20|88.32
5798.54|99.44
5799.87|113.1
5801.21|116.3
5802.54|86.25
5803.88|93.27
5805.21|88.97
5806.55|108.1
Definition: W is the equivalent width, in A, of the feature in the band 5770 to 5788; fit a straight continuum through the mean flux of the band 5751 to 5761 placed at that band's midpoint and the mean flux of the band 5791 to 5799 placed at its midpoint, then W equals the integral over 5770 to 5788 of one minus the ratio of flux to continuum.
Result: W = 0.6 A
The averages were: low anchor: 116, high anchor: 103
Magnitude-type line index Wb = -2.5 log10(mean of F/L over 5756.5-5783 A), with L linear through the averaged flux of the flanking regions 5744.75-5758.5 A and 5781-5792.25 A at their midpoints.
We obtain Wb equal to 0.01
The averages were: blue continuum 114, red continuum 108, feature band 109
